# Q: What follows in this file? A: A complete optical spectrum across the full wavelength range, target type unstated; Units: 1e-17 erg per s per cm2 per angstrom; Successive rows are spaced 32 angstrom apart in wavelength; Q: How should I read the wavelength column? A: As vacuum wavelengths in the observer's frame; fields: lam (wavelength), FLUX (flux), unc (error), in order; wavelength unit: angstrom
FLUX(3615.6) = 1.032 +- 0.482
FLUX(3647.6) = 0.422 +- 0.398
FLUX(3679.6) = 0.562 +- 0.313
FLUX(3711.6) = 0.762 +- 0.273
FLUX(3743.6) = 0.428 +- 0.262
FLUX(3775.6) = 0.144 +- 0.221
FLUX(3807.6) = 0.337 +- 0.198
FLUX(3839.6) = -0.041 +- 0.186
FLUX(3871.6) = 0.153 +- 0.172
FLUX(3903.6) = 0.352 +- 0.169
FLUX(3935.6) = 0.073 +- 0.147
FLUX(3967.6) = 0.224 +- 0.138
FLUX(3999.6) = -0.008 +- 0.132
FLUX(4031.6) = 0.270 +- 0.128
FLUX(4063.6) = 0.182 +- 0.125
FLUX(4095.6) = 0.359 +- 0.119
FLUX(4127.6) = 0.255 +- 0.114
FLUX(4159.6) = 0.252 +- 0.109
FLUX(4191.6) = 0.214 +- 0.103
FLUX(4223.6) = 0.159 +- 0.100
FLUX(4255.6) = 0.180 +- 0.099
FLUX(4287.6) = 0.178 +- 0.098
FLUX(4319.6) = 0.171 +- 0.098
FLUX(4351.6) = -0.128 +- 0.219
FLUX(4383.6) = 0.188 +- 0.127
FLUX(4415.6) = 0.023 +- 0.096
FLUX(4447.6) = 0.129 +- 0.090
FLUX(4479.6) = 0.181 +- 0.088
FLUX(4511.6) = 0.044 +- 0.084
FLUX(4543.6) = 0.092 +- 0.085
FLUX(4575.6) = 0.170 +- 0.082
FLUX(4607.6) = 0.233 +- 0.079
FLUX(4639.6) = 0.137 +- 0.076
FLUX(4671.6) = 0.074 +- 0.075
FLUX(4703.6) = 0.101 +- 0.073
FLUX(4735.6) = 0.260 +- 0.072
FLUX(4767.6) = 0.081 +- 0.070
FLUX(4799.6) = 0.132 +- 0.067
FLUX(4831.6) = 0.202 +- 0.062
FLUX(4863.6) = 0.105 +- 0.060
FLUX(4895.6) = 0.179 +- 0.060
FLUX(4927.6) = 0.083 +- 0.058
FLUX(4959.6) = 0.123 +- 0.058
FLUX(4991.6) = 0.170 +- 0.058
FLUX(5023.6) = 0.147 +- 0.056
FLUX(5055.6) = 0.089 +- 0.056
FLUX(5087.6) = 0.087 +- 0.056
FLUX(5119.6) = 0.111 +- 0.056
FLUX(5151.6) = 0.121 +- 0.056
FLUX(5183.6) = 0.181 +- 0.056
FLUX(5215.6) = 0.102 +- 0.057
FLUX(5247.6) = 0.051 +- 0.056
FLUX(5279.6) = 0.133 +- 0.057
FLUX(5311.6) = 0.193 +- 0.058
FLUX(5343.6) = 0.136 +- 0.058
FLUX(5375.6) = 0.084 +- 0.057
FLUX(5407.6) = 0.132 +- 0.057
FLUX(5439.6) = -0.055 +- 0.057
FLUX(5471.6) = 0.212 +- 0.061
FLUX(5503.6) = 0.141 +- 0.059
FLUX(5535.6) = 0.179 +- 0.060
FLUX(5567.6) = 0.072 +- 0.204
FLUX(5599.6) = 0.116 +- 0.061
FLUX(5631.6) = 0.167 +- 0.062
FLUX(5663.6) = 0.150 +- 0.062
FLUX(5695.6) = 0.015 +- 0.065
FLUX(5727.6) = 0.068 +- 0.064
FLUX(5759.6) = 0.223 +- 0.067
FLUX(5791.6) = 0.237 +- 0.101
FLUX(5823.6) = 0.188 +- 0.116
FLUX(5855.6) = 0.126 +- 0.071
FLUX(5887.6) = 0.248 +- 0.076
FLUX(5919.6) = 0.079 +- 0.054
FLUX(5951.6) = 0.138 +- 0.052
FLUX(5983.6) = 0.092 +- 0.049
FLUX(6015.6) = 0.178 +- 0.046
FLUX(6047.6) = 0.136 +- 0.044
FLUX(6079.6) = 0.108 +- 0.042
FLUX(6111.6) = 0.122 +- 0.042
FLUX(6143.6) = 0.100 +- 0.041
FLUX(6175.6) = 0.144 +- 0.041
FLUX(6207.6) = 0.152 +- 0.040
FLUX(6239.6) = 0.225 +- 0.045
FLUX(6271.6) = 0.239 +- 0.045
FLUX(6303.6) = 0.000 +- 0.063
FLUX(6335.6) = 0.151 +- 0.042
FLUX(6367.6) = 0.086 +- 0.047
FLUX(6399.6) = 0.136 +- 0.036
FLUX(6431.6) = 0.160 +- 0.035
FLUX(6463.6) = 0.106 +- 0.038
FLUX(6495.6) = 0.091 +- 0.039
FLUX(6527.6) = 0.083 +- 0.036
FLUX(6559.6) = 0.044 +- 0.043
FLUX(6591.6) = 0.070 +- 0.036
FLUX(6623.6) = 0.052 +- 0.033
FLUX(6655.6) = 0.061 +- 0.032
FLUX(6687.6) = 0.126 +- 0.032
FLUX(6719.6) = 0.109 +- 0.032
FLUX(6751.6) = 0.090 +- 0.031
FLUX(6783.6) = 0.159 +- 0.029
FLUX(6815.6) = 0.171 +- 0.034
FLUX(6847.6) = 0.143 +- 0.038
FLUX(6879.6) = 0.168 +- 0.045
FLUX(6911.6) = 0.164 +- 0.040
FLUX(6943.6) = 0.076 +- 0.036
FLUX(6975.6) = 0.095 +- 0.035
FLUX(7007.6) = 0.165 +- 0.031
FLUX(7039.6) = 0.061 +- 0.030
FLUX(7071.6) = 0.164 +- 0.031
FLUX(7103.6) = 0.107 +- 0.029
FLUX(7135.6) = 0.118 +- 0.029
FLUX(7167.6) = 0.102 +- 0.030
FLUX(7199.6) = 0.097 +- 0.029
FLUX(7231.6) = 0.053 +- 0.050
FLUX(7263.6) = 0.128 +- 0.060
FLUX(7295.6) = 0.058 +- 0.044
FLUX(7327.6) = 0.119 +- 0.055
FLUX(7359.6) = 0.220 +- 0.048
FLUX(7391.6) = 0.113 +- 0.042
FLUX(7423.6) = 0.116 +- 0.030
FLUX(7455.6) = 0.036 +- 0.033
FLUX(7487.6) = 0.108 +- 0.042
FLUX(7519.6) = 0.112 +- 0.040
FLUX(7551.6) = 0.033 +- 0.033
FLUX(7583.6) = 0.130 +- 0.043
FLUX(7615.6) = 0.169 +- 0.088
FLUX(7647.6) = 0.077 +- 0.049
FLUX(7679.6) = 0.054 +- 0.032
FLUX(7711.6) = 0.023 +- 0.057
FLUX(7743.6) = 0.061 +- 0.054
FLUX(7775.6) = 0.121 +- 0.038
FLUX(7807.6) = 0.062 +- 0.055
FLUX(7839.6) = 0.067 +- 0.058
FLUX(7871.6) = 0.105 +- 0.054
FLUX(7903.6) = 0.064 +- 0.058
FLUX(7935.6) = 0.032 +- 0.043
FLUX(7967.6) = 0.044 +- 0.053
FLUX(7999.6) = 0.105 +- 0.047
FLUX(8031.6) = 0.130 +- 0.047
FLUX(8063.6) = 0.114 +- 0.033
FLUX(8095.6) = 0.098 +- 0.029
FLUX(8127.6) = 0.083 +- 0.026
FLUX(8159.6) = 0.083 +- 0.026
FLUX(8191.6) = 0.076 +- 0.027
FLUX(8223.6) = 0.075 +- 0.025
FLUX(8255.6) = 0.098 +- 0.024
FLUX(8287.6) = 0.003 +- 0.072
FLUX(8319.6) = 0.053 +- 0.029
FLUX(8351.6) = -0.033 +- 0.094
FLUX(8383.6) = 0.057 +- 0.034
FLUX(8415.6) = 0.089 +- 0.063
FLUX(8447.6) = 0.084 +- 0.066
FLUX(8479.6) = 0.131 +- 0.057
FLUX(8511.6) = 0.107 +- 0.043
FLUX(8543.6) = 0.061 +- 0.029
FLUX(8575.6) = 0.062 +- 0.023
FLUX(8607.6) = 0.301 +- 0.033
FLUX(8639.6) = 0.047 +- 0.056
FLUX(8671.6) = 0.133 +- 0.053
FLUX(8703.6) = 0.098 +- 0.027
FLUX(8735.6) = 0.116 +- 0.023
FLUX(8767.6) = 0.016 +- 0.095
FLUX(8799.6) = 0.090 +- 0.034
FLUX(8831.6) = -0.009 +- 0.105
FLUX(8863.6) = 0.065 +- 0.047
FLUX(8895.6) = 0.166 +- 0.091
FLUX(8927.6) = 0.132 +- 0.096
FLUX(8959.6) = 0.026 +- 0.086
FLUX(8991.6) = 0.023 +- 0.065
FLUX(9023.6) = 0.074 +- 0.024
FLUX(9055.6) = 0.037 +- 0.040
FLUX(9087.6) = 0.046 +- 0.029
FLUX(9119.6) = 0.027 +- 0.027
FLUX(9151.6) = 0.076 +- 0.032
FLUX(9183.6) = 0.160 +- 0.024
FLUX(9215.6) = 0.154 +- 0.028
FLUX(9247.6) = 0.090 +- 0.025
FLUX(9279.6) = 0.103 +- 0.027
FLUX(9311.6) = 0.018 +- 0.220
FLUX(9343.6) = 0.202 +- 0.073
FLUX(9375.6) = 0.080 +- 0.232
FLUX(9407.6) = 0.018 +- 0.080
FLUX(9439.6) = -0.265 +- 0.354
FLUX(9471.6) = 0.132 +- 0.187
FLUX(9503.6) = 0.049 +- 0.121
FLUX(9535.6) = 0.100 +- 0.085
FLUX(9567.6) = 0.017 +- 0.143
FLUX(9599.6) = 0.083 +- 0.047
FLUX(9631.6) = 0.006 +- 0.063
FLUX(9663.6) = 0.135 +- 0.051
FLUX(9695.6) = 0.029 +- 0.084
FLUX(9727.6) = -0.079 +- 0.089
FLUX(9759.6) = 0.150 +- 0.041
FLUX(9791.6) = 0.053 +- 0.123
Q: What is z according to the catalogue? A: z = 1.31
